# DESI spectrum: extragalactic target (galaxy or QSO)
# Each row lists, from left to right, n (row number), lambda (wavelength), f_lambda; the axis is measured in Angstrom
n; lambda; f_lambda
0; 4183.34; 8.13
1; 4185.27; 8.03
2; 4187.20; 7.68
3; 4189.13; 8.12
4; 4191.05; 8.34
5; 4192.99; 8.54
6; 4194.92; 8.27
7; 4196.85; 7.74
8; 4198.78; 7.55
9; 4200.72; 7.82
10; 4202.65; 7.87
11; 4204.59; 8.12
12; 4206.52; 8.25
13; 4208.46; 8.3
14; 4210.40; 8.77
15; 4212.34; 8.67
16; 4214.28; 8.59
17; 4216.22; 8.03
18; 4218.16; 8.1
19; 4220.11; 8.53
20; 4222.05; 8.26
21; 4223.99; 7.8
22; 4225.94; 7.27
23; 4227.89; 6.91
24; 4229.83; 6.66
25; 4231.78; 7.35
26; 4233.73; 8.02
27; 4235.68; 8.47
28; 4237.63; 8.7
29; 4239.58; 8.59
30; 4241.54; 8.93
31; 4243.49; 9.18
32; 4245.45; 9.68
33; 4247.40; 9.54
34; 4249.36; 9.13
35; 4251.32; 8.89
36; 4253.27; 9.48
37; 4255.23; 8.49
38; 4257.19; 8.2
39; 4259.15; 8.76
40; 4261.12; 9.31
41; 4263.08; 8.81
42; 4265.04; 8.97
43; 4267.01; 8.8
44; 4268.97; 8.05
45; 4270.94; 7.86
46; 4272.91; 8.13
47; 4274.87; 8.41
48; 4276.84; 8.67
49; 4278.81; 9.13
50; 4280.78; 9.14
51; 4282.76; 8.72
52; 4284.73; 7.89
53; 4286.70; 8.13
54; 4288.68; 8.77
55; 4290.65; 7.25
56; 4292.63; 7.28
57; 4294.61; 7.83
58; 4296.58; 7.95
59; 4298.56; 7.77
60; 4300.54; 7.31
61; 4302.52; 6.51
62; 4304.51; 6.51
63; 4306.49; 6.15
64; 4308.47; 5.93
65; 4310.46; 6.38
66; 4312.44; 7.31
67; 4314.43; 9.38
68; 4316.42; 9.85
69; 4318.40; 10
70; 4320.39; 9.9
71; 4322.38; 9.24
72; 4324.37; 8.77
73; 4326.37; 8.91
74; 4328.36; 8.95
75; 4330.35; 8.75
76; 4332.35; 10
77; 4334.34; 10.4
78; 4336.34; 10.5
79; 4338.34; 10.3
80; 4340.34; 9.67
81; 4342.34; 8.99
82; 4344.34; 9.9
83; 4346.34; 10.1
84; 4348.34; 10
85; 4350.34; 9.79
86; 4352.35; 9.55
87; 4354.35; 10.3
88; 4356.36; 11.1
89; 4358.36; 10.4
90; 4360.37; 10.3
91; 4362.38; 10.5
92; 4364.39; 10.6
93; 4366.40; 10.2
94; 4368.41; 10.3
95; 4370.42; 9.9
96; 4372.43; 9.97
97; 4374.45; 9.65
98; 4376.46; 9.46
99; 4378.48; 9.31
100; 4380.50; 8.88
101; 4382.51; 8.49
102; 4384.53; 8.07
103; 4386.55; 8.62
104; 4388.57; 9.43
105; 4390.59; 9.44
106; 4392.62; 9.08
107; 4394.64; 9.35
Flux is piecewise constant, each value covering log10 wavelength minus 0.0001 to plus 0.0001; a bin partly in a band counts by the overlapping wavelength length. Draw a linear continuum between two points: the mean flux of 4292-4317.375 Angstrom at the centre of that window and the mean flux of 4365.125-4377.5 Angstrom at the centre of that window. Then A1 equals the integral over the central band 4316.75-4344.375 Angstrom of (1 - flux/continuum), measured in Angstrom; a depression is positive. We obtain -4.0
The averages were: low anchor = 7.39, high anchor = 9.93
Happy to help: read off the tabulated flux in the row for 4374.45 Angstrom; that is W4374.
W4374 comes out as 9.65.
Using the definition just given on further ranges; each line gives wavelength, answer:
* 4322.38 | 9.24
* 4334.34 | 10.4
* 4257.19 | 8.2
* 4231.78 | 7.35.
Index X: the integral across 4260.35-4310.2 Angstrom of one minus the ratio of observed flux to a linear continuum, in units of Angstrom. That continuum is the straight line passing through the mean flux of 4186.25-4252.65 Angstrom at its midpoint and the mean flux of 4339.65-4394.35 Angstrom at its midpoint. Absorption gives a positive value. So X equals 5.3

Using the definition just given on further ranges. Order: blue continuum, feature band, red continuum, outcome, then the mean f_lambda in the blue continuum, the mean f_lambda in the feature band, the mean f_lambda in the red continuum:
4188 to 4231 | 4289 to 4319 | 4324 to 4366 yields 5.7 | 8.02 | 7.56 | 9.92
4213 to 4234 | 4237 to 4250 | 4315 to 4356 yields -1.6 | 7.78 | 9.11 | 9.71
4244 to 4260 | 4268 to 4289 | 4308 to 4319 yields 0.5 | 9.03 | 8.43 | 8.18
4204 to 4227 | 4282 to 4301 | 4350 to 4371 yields 2.9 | 8.22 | 7.9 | 10.3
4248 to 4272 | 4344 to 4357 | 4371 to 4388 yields -1.6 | 8.74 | 10.1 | 9.09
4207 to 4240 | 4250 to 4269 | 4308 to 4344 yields -0.9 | 8.05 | 8.82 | 9.13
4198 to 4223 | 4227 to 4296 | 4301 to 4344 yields -0.2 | 8.22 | 8.46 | 8.69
